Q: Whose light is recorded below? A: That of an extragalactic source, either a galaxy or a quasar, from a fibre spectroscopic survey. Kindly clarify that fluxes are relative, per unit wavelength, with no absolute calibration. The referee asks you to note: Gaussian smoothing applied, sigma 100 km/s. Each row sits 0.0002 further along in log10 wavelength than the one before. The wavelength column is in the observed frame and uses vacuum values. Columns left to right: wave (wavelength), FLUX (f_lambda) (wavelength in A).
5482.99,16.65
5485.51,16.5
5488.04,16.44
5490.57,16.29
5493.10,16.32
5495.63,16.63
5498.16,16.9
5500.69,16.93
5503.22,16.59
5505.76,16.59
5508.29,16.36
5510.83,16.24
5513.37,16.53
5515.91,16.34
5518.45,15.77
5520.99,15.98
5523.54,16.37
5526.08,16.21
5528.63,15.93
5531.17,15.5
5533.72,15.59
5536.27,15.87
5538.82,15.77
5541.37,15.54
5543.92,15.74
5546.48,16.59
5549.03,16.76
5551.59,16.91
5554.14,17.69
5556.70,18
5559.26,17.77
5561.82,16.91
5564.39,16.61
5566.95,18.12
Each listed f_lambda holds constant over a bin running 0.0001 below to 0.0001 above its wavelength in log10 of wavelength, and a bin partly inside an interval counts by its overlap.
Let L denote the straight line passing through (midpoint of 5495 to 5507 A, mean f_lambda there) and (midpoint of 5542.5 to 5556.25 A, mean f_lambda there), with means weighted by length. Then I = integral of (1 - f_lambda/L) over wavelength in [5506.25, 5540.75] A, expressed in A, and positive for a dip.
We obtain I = 1.5 A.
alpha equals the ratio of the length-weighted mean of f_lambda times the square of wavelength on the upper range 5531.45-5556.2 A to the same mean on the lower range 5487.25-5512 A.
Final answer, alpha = 1.00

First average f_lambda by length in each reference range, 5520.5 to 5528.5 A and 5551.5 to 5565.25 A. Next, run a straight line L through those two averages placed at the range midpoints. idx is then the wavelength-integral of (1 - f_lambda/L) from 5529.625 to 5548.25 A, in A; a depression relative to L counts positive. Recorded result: 0.9 A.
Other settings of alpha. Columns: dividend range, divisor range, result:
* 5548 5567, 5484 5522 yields 1.07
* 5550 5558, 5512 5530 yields 1.10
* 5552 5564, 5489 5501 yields 1.08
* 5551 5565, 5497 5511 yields 1.06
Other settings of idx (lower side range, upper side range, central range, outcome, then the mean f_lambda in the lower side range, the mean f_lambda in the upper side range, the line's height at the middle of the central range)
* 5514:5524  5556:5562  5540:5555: 0.6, 16.1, 17.6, 17.2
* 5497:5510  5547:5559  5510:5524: 0.5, 16.7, 17.3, 16.8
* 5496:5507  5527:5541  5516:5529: 0.0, 16.7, 15.7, 16.1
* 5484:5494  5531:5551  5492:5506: -0.3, 16.4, 16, 16.3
